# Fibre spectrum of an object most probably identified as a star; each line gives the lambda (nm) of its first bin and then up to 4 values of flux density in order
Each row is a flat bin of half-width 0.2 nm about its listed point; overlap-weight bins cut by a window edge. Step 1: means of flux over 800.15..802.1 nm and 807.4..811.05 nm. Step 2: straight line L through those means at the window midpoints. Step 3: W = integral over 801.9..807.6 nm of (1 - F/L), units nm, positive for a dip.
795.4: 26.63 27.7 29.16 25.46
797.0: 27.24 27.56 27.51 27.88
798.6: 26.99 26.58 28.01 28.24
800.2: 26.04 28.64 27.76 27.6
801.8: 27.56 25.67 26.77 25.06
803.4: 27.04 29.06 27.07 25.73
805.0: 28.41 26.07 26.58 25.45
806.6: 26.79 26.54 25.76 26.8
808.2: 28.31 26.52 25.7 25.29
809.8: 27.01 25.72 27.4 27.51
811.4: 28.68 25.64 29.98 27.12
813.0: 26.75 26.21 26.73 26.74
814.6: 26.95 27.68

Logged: 0.11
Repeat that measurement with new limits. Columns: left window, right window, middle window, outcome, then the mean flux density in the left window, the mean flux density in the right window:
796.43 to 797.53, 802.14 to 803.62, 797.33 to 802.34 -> -0.17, 26.7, 26.2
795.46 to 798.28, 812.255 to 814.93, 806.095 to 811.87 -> 0.10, 27.4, 27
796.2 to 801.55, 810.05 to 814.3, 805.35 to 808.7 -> 0.09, 27.4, 27.2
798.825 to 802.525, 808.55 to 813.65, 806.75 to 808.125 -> 0.02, 27.3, 26.9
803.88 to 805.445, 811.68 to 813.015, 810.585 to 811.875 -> 0.00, 27.1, 27.6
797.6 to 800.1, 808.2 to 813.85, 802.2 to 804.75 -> 0.05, 27.5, 26.9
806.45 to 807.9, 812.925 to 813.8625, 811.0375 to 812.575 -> -0.08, 26.4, 26.5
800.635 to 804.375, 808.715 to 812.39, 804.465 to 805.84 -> 0.02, 27.1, 27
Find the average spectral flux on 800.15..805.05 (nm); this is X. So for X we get 27.1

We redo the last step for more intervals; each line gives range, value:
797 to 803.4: 27.2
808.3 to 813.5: 26.9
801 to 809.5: 26.7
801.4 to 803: 26.6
